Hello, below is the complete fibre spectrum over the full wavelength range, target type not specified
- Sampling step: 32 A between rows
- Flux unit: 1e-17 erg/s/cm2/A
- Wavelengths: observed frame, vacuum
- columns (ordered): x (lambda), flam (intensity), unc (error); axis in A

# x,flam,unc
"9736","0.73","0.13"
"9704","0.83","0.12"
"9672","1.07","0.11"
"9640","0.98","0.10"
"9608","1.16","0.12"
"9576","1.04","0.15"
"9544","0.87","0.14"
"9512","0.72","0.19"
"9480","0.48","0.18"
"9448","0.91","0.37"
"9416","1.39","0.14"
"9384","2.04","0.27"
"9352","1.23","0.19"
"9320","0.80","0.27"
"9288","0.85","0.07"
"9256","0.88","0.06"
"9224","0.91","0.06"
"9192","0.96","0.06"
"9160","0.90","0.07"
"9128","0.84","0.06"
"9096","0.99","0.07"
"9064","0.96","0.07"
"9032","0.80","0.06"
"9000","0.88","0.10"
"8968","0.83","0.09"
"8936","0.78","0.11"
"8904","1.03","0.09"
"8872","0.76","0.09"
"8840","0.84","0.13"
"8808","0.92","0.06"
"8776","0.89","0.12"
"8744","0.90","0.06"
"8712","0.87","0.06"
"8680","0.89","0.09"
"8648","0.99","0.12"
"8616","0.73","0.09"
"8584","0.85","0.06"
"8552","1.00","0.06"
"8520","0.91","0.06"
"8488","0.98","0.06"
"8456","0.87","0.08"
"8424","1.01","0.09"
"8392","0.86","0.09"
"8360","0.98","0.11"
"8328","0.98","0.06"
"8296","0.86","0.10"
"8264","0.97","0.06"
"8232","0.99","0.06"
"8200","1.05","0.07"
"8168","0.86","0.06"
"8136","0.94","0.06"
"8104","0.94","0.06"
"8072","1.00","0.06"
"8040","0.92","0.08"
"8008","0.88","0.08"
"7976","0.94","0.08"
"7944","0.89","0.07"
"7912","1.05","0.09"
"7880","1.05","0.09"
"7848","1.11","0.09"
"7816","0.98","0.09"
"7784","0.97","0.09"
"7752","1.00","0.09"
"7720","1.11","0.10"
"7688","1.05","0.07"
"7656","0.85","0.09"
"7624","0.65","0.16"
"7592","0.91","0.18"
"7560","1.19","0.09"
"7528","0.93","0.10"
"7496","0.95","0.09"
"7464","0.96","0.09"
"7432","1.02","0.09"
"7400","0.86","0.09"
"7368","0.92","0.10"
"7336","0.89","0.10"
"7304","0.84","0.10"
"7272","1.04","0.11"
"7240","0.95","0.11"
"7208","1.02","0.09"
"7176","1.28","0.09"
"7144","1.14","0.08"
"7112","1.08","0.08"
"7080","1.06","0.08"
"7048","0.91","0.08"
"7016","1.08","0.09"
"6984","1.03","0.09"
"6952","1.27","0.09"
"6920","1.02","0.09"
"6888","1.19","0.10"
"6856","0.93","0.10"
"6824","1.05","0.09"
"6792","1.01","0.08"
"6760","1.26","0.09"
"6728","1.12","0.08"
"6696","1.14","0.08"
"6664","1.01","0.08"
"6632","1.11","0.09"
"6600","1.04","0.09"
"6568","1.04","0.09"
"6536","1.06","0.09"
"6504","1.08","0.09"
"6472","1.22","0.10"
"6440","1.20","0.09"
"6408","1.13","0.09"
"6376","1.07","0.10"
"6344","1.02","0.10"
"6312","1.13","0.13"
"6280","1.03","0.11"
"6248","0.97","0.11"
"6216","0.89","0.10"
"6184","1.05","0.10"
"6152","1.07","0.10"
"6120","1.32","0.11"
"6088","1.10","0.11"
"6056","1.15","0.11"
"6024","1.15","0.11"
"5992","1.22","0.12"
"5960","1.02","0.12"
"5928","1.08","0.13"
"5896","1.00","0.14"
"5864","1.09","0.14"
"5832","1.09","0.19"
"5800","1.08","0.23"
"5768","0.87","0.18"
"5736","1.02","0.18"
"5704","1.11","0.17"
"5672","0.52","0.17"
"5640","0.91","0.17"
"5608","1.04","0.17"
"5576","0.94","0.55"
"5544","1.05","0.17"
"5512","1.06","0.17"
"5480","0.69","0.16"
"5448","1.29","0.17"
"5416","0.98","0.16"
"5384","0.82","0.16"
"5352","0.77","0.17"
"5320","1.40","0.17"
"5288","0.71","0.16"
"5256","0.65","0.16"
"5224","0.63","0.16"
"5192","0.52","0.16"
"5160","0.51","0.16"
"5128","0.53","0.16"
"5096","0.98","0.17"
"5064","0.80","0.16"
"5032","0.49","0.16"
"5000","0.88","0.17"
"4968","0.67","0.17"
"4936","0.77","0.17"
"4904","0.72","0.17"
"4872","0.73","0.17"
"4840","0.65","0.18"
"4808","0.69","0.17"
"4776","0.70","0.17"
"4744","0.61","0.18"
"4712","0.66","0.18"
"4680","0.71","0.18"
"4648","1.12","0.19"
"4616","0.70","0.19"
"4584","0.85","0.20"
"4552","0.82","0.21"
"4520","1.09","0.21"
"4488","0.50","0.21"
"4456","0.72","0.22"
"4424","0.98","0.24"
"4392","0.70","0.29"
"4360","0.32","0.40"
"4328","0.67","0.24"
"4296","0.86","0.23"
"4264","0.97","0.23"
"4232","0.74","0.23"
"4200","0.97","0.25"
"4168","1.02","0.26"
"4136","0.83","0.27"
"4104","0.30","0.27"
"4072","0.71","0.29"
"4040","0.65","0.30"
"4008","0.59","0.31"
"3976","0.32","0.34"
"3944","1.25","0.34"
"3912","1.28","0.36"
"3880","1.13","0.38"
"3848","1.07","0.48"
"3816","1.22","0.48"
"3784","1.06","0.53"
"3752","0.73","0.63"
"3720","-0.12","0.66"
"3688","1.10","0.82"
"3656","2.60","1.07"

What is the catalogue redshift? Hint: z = 0.430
